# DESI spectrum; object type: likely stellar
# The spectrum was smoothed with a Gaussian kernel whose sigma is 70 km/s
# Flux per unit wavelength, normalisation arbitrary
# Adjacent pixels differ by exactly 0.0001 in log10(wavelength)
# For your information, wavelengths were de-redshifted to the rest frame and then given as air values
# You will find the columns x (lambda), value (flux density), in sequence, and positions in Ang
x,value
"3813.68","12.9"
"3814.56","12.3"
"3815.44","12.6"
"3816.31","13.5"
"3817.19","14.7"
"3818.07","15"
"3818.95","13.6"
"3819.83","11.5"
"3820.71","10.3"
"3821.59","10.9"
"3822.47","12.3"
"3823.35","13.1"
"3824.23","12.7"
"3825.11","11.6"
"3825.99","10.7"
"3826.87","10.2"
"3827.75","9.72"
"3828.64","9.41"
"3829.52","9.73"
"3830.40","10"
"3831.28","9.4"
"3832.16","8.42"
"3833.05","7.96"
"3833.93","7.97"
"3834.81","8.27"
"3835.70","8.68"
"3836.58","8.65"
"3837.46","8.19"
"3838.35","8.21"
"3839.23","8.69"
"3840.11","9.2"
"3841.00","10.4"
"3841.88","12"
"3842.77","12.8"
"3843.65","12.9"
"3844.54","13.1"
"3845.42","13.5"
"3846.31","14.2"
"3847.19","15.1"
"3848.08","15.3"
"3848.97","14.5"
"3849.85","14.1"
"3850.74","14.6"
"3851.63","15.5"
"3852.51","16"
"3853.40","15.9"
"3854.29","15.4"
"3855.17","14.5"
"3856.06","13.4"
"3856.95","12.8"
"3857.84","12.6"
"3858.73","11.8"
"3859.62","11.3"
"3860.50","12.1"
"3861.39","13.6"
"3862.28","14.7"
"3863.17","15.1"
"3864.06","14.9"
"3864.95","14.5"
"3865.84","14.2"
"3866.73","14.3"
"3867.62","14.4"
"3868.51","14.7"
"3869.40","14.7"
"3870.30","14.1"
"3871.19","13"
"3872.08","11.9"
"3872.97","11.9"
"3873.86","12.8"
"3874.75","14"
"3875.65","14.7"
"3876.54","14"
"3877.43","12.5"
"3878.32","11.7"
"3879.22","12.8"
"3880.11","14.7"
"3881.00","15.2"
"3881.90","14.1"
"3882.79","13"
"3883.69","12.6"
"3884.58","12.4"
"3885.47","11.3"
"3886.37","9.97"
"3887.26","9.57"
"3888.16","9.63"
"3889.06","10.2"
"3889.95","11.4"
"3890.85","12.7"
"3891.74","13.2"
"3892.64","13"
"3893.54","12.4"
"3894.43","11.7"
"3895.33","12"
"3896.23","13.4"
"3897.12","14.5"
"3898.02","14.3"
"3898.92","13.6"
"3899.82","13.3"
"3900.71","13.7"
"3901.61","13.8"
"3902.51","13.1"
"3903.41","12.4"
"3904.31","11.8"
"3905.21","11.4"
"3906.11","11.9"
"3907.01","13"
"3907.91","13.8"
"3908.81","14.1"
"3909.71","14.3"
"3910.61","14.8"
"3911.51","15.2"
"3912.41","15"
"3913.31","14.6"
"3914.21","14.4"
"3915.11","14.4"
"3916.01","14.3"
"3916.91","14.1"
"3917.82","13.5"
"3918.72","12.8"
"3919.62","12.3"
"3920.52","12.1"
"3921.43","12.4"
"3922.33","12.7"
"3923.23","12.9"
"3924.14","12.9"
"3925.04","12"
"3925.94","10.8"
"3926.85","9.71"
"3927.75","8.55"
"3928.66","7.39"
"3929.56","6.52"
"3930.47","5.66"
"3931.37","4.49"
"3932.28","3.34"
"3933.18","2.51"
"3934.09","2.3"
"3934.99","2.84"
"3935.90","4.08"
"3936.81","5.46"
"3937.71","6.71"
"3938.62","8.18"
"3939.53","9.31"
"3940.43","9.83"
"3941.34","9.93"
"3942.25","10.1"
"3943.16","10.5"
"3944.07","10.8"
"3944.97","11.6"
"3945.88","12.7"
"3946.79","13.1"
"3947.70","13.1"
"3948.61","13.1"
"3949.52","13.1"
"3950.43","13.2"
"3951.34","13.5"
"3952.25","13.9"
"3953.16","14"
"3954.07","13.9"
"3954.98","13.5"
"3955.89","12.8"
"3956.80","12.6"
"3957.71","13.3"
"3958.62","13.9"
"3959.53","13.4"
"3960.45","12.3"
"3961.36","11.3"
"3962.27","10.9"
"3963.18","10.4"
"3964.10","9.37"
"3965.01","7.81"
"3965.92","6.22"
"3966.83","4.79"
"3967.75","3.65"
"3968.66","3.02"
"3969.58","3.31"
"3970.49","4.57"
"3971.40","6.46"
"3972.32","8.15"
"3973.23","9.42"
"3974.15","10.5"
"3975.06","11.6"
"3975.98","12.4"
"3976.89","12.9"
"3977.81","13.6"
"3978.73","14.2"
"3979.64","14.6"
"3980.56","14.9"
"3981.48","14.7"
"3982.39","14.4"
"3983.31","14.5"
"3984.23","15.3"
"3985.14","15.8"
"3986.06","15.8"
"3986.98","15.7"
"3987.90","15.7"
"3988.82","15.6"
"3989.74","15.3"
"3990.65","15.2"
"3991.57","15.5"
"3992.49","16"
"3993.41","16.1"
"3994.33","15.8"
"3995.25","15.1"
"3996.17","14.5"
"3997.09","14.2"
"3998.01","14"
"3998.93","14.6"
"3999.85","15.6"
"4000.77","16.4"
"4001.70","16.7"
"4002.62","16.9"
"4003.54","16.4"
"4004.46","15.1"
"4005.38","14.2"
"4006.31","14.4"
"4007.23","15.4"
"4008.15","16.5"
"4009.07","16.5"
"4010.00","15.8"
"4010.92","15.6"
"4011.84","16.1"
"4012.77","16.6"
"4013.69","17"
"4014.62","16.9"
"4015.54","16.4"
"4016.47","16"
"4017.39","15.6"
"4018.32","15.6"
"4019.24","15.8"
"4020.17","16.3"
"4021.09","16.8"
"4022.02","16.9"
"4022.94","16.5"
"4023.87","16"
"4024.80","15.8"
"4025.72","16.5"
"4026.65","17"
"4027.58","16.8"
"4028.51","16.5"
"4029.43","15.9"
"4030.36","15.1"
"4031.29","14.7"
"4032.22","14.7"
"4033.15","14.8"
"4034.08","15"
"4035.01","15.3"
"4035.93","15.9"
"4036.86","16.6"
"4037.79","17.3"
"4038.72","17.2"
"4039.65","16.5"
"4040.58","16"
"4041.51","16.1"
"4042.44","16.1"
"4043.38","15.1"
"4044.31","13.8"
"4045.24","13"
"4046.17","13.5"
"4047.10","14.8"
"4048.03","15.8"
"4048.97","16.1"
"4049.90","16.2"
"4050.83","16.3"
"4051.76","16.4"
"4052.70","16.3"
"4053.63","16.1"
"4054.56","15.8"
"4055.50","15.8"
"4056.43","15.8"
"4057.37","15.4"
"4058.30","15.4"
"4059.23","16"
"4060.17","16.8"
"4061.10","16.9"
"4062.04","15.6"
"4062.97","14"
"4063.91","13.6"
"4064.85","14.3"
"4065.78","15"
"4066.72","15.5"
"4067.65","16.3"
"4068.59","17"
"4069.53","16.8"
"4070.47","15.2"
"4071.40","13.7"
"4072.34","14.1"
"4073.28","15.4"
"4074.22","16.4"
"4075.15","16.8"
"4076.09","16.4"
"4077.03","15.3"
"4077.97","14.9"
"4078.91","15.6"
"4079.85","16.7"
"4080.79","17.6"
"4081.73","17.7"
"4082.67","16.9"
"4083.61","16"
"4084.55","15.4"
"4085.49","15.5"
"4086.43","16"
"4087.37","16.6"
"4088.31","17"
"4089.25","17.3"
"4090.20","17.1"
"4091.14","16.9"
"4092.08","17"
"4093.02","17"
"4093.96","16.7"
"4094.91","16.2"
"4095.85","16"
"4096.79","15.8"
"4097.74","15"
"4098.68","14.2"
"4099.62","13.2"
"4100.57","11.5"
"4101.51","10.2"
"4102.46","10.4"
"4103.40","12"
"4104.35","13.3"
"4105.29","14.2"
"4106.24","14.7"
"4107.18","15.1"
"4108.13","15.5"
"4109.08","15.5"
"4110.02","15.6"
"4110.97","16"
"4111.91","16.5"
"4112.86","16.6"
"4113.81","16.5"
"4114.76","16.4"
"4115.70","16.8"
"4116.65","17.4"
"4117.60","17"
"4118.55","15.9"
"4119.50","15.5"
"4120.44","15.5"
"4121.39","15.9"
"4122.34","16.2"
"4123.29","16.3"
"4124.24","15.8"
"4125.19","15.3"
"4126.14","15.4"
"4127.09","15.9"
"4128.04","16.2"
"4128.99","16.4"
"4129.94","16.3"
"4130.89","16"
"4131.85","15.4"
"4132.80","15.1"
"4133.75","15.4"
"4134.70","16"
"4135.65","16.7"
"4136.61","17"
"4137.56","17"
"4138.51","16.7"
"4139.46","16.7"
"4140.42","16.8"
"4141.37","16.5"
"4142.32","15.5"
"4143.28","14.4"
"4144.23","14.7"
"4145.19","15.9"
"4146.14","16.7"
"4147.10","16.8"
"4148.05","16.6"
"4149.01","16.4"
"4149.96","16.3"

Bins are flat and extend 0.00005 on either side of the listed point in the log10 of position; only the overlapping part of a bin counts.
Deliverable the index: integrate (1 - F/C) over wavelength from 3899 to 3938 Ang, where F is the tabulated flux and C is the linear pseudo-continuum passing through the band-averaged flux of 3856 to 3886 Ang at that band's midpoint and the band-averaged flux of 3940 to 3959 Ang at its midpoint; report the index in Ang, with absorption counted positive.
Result 6.01 Ang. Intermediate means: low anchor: 13.4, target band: 10.9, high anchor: 12.5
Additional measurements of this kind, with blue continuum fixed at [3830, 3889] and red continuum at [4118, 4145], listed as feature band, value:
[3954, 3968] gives 3.2 Ang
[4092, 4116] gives 1.1 Ang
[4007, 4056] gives -4.1 Ang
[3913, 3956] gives 9.5 Ang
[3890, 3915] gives -0.5 Ang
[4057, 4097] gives -1.9 Ang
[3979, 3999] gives -1.4 Ang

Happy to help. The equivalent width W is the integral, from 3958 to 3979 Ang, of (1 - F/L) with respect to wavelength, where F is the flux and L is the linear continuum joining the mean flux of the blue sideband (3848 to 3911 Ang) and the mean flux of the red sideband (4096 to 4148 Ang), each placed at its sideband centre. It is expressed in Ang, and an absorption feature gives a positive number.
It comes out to 7.14 Ang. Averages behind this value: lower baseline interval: 13.3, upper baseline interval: 15.5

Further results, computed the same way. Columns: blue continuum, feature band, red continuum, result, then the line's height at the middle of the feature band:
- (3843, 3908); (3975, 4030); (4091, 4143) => -4.0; 14.5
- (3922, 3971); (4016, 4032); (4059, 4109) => -4.1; 12.8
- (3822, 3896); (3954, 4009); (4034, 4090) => 6.1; 14.4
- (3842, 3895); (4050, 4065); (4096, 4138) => -0.9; 14.9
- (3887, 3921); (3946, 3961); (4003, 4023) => 1.2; 14.4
